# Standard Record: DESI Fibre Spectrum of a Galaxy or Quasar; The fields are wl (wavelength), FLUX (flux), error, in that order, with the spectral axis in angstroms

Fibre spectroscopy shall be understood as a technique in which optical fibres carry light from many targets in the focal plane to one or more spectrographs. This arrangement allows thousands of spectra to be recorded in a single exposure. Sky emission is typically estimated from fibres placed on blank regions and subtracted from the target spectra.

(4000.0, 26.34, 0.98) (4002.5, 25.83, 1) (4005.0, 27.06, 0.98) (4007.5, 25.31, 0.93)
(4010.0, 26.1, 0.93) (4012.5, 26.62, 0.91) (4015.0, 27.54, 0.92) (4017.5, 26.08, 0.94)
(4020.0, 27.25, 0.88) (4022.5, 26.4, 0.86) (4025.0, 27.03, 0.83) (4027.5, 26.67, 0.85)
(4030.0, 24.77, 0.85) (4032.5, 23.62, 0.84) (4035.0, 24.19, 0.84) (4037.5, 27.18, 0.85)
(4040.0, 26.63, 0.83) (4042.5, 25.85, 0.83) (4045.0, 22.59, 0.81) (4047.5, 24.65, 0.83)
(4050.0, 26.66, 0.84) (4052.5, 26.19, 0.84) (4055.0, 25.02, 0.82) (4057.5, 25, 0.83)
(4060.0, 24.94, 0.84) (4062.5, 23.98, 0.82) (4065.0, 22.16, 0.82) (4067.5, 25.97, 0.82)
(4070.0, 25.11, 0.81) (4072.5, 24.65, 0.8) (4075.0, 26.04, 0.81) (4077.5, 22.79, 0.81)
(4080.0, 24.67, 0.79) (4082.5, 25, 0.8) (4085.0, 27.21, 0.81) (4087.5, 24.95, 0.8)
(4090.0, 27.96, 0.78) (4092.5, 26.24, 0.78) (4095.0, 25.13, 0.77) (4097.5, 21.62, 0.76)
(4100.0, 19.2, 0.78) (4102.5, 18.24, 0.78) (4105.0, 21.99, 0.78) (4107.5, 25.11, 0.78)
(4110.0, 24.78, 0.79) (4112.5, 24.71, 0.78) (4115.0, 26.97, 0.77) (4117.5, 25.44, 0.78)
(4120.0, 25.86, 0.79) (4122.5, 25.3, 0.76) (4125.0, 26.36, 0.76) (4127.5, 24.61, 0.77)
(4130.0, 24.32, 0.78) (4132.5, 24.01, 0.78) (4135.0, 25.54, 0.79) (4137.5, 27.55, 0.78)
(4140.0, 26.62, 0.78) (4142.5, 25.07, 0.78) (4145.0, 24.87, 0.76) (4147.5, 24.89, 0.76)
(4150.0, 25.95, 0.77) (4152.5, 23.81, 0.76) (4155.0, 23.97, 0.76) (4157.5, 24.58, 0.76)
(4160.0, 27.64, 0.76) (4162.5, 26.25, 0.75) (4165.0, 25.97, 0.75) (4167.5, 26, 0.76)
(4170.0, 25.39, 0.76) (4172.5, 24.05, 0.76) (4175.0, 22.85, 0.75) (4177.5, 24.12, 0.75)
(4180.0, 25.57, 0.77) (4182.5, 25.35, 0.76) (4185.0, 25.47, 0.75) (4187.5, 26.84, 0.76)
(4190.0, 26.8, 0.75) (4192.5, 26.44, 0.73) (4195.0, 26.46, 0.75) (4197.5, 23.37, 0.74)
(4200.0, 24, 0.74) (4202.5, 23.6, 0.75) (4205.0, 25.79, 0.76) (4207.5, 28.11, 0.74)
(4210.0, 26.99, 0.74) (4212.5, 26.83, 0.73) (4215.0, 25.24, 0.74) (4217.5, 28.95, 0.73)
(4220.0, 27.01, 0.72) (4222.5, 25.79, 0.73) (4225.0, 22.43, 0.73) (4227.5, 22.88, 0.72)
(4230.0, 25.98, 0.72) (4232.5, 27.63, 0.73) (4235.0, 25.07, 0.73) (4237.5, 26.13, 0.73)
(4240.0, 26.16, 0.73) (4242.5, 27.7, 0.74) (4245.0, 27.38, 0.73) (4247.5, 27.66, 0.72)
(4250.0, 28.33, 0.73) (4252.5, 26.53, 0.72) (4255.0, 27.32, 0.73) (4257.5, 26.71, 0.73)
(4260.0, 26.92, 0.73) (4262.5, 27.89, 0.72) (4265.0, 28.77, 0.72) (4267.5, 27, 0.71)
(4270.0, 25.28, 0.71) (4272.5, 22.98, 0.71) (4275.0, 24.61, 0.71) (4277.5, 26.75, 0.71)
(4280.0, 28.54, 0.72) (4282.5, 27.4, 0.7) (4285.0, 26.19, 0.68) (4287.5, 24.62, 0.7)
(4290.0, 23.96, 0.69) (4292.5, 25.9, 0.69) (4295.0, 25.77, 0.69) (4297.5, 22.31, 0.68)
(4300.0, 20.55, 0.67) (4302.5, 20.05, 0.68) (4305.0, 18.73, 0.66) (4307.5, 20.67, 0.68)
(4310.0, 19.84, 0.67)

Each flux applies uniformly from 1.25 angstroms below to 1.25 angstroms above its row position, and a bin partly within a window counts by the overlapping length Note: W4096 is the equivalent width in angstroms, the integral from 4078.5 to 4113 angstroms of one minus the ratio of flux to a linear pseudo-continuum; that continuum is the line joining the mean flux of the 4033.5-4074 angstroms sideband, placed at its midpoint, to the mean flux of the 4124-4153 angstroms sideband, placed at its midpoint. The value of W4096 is 1.6 angstroms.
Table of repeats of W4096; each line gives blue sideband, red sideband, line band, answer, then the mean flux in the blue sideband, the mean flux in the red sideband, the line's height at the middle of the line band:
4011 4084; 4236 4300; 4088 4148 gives 2.24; 25.4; 26.2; 25.6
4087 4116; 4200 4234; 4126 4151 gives -0.87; 23.9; 25.9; 24.5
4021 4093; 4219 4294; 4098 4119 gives 1.87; 25.3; 26.2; 25.6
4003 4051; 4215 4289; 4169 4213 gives 1.42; 25.9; 26.4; 26.3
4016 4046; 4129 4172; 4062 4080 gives 0.85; 25.7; 25.4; 25.6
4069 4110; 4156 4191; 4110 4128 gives -0.72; 24.1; 25.5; 24.6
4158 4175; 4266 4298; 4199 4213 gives -0.15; 25.6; 25.6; 25.6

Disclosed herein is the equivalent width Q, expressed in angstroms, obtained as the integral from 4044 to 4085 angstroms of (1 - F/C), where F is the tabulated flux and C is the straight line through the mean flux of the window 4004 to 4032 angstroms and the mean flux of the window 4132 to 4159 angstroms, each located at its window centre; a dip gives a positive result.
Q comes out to 1.8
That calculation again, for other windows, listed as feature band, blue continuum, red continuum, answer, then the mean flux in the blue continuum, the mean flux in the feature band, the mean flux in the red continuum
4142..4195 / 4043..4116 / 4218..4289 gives 0.2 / 24.5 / 25.4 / 26.4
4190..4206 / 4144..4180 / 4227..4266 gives 0.5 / 25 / 25.1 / 26.9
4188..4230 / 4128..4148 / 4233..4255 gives 1.1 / 25.3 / 25.7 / 26.9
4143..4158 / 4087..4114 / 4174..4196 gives 0.0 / 23.6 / 24.7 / 25.6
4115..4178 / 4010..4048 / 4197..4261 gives 1.8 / 25.8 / 25.3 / 26.2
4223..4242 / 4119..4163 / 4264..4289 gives 0.4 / 25.4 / 25.3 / 26.2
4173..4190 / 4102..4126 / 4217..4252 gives 0.3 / 24.7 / 25.1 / 26.3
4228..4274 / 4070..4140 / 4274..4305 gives -4.0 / 24.7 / 26.7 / 24.5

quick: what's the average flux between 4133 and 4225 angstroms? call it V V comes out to 25.6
